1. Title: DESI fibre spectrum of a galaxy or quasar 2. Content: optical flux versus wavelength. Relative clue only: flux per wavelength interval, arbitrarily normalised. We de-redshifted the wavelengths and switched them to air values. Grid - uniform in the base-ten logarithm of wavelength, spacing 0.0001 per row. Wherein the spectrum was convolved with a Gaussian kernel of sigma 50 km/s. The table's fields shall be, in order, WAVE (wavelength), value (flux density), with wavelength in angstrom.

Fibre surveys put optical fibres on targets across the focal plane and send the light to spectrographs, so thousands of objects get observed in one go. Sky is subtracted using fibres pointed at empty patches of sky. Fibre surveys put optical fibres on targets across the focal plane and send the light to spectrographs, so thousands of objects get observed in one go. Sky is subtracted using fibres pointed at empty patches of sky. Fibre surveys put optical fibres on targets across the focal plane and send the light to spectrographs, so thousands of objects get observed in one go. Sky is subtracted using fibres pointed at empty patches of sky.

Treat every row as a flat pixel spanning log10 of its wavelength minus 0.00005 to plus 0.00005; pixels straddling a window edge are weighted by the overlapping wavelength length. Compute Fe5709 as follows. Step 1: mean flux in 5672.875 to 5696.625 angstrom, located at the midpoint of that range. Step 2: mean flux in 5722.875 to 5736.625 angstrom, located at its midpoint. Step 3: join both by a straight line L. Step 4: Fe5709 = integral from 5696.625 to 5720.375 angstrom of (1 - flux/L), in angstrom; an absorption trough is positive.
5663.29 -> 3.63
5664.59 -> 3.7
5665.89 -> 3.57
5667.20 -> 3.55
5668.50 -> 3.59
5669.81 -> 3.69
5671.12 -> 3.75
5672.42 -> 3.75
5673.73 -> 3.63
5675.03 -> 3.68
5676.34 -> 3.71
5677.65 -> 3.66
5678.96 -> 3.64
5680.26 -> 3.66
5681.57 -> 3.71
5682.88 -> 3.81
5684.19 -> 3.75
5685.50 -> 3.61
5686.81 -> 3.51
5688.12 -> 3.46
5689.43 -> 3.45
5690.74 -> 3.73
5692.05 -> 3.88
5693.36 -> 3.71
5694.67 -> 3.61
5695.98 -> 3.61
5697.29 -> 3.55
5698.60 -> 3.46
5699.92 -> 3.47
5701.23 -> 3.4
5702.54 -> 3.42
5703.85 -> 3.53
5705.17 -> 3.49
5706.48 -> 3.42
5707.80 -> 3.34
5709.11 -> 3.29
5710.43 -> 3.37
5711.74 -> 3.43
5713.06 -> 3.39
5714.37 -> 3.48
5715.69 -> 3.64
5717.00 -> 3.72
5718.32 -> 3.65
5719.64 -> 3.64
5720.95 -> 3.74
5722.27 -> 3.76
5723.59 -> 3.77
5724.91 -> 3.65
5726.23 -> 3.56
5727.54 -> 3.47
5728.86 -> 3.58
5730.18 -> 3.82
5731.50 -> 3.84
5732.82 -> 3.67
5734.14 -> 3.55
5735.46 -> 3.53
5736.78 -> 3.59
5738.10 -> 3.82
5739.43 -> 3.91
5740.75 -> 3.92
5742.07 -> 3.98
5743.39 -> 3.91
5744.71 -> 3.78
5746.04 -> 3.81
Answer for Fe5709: 1.08 angstrom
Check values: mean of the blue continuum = 3.66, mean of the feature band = 3.48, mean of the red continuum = 3.64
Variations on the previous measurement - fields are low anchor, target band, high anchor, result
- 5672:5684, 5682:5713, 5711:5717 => 0.6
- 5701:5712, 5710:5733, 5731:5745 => -0.3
